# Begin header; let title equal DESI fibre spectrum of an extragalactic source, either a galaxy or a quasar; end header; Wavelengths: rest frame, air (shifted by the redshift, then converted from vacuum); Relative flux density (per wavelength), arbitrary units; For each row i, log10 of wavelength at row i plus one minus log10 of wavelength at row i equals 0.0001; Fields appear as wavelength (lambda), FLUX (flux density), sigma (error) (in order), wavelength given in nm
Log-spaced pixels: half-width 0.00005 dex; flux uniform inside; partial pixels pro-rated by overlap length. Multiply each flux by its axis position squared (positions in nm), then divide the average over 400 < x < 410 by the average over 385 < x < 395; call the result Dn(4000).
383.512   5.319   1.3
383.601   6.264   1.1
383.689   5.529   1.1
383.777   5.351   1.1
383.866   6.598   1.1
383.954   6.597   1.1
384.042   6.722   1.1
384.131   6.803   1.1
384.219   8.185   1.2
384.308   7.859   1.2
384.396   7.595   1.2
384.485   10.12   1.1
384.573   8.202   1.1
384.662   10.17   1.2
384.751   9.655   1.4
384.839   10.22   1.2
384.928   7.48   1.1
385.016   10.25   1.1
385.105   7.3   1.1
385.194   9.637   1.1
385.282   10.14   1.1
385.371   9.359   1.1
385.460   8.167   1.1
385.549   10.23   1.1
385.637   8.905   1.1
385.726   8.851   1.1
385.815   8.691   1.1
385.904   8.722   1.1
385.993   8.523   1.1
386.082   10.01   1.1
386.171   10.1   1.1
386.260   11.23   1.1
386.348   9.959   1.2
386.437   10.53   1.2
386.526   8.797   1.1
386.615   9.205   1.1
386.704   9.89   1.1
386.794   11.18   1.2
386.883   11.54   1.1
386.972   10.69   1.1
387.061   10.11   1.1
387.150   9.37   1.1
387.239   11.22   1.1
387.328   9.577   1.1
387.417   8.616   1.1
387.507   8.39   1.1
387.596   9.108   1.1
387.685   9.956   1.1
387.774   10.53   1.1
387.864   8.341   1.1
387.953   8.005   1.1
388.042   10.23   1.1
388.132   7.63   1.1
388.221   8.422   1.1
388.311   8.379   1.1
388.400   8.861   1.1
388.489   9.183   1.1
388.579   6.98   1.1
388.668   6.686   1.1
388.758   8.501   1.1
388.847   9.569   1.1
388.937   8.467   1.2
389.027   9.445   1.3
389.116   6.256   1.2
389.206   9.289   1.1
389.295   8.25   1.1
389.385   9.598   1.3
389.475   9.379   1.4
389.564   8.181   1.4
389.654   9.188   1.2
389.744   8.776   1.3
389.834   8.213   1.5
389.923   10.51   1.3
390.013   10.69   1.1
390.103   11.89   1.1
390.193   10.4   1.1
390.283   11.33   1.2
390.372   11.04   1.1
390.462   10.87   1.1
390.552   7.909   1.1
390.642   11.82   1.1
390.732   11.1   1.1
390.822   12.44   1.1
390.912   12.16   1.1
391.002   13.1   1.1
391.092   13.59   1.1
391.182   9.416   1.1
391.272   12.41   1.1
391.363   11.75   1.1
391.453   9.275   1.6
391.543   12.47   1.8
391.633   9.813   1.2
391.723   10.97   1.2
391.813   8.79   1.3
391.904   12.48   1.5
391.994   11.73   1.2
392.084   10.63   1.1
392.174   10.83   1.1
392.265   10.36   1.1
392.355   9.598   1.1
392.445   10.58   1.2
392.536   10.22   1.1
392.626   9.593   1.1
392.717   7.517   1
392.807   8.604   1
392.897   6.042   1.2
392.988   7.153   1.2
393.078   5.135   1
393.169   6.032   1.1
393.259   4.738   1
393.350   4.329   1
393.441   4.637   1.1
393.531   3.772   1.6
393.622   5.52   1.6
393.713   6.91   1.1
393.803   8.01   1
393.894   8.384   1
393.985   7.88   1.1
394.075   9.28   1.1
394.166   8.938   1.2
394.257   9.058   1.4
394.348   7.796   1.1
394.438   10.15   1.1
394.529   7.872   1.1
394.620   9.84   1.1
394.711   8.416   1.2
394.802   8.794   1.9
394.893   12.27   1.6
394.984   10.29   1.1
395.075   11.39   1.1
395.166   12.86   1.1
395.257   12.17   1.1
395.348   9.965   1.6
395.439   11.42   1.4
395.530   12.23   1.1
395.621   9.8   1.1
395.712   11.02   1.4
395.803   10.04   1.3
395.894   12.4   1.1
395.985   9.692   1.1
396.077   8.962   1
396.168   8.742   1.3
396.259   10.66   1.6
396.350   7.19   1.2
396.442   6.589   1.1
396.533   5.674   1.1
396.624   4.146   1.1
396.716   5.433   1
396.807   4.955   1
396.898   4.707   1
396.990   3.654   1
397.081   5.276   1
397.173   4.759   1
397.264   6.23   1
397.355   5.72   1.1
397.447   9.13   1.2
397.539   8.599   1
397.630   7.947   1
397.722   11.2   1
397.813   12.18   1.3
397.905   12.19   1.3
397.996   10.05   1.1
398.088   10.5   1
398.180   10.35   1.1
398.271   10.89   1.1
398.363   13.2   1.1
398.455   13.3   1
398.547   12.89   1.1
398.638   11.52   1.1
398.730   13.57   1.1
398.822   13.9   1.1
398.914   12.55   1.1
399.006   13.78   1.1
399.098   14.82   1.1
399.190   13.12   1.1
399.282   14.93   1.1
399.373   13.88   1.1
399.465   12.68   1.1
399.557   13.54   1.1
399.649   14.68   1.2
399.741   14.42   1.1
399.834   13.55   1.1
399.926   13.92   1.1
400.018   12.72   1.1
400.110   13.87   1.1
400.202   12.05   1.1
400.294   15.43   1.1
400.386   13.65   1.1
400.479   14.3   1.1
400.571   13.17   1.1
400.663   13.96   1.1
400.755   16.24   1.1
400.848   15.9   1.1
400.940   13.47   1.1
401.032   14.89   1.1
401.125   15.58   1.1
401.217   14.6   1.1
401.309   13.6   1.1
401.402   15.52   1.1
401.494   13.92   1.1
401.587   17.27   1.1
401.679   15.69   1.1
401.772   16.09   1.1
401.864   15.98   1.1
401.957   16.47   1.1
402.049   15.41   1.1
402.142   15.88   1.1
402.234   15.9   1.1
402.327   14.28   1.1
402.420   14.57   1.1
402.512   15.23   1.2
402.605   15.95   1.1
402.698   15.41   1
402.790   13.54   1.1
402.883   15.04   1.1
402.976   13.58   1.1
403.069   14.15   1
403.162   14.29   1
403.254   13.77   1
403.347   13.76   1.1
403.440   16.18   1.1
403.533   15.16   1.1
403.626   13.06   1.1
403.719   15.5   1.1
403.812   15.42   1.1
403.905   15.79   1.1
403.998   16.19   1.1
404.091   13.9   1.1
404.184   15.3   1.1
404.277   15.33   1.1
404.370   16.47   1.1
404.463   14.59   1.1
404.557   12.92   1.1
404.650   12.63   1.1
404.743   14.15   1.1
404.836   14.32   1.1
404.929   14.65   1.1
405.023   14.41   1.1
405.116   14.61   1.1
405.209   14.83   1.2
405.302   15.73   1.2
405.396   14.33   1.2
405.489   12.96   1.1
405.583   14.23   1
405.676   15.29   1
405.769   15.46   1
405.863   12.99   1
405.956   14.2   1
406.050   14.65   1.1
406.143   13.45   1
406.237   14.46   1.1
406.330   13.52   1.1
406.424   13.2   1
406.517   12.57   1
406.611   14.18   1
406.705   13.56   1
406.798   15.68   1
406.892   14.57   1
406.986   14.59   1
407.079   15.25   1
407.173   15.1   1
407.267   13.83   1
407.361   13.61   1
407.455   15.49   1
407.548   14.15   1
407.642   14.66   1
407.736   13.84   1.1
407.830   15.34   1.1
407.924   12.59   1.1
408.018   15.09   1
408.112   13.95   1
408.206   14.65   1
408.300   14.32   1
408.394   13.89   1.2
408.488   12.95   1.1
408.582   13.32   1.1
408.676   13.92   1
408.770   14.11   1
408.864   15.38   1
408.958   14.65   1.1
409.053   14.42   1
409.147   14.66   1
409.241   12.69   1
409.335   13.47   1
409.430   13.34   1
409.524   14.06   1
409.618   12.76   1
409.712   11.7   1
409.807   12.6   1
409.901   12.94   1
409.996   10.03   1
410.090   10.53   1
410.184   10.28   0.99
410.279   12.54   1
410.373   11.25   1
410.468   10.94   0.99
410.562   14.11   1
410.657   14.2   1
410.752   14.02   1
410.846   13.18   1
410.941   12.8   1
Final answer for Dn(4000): 1.7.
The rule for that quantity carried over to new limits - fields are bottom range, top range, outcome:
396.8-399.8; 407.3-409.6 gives 1.36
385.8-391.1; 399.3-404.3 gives 1.63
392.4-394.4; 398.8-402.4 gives 2.06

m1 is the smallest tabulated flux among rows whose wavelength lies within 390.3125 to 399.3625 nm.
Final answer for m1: 3.654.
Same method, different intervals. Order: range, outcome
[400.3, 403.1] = 13.17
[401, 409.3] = 12.57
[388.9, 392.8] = 6.256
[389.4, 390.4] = 8.181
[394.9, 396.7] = 4.146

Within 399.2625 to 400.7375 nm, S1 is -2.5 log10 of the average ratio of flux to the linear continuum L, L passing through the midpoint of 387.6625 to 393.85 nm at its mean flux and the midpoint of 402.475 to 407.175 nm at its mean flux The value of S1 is -0.094 mag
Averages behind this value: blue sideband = 9.19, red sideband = 14.5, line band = 13.8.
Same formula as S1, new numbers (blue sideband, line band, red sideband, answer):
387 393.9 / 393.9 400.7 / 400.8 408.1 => 0.133 mag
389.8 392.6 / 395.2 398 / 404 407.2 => 0.395 mag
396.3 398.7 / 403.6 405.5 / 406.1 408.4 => -0.164 mag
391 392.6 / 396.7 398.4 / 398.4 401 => 0.493 mag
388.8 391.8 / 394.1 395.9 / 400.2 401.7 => 0.191 mag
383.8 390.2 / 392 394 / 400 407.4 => 0.397 mag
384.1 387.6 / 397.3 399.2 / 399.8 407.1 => 0.146 mag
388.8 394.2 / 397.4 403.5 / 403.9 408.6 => -0.115 mag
